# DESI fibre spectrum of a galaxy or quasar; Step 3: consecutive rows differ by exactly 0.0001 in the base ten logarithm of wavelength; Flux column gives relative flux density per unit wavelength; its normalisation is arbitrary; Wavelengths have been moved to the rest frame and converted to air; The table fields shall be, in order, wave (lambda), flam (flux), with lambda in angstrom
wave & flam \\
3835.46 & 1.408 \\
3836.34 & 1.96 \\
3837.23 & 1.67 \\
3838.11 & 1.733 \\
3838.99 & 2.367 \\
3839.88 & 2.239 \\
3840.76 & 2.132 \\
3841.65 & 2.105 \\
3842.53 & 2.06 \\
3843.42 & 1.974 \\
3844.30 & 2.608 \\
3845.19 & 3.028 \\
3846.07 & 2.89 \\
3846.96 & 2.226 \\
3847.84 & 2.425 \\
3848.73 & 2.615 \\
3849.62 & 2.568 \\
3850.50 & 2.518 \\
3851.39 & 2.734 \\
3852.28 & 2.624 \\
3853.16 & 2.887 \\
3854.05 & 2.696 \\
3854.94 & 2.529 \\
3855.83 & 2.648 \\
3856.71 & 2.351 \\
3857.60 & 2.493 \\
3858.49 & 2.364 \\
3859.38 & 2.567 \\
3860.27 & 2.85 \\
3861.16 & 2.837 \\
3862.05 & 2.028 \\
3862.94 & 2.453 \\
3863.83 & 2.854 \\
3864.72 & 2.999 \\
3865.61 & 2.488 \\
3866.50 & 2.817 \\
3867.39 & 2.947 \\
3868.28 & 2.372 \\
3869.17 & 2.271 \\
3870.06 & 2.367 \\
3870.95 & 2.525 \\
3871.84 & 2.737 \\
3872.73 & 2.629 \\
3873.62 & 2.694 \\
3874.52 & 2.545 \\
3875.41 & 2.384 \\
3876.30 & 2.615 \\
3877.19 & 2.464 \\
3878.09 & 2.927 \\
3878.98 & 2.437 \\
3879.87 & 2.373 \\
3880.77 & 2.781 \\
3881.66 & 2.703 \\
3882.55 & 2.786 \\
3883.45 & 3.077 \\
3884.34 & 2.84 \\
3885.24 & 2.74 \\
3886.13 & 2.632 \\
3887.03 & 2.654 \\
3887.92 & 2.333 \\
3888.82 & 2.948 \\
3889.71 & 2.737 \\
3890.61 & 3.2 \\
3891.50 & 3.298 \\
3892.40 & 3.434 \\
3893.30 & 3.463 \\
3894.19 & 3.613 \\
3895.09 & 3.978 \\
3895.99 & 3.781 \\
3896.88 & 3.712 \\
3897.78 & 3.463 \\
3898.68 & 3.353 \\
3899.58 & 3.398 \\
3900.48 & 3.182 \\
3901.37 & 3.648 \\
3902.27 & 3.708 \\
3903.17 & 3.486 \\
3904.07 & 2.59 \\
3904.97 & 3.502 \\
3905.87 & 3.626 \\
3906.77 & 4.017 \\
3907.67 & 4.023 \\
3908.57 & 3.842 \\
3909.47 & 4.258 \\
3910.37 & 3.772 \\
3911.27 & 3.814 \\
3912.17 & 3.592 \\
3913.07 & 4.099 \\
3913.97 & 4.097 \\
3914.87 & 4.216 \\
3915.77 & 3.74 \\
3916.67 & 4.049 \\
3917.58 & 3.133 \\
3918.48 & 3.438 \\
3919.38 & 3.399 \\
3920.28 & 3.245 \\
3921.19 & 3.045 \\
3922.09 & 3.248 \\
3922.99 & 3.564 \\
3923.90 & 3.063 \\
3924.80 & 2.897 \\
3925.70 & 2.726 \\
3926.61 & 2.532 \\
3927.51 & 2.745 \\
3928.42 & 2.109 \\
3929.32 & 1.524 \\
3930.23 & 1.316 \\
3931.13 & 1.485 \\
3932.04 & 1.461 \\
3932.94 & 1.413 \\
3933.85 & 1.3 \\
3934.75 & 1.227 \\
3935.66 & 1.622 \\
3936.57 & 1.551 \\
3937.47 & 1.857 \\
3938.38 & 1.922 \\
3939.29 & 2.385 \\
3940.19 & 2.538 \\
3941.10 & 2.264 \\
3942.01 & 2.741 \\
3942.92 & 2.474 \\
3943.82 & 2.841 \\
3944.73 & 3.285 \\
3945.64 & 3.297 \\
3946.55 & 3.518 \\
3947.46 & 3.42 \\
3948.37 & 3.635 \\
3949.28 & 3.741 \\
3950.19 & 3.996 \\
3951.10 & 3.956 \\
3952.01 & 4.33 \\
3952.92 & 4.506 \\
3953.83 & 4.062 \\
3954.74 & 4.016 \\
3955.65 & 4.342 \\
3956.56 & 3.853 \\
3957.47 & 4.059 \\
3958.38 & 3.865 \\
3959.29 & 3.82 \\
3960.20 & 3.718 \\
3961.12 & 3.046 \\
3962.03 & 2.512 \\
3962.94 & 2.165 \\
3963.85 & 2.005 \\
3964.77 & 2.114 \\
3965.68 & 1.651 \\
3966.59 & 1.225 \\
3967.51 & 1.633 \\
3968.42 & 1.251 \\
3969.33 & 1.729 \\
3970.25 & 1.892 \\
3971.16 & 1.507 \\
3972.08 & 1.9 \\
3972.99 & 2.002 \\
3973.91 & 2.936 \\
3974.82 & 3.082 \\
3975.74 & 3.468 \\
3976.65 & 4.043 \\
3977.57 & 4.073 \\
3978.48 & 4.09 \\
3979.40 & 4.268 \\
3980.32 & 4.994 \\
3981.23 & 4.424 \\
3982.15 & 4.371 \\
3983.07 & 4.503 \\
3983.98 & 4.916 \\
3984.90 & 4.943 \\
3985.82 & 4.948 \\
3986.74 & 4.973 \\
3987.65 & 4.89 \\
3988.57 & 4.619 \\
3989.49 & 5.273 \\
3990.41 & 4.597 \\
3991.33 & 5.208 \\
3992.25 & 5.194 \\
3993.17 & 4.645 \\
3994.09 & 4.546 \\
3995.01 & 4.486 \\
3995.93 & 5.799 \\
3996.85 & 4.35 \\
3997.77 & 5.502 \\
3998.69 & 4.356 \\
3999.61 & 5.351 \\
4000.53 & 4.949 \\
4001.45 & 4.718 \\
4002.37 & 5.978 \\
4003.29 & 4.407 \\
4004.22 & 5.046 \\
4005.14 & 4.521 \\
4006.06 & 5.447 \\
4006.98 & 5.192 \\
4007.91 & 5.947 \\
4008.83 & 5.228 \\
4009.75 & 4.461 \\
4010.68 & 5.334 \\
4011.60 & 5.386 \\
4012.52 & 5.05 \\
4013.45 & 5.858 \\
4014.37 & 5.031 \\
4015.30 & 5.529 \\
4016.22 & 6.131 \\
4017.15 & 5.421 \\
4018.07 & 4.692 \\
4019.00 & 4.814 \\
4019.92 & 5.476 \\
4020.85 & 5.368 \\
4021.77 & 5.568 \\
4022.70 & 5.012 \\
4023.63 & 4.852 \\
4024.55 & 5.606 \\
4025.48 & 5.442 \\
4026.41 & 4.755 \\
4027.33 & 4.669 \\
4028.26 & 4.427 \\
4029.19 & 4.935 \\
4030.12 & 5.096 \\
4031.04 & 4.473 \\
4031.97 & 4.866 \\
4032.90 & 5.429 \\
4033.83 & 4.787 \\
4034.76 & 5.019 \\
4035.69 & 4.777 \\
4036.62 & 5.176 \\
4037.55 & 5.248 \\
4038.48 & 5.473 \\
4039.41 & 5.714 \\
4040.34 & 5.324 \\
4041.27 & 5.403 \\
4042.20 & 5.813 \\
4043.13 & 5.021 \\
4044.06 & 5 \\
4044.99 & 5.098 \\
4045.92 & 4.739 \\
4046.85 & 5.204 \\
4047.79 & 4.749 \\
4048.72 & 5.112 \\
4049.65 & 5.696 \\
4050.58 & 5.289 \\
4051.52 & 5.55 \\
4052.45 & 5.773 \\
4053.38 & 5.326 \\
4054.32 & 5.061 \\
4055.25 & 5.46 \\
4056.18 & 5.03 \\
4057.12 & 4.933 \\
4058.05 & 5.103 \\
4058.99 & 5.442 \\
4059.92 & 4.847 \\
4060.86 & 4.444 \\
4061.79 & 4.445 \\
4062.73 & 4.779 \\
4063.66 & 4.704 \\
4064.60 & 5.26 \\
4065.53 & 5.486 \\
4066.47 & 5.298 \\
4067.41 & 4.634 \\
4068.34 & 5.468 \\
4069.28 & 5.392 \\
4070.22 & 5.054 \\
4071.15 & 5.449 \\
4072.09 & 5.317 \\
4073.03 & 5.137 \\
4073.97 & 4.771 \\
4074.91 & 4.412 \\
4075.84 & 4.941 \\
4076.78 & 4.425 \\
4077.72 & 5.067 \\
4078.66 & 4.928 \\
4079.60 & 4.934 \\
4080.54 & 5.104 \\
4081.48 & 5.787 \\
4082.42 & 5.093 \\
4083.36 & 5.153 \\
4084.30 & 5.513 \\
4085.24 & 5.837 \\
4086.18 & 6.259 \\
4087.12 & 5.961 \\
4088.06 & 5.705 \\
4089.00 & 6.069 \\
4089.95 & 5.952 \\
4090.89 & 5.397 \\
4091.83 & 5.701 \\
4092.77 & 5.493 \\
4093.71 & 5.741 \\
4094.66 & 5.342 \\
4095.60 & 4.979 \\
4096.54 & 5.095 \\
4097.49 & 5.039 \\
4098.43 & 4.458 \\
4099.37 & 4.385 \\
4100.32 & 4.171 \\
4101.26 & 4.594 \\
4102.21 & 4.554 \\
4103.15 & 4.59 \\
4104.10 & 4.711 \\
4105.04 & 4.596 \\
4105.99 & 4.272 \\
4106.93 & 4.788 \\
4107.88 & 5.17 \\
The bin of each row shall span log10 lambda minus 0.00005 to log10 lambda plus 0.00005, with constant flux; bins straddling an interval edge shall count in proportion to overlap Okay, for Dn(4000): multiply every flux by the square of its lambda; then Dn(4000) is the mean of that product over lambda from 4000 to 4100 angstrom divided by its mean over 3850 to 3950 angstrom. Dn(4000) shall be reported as 1.94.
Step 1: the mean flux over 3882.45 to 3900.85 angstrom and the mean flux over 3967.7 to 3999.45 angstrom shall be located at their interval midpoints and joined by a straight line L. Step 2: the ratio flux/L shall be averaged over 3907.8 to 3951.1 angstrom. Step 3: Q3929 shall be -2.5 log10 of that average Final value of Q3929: 0.21 mag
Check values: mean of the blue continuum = 3.18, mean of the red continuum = 4.05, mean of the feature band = 2.9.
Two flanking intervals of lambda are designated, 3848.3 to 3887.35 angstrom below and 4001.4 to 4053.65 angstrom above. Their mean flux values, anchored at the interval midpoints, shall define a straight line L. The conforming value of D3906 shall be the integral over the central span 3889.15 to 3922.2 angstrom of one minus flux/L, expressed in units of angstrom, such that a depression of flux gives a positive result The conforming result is -3.56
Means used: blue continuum 2.62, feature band 3.57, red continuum 5.19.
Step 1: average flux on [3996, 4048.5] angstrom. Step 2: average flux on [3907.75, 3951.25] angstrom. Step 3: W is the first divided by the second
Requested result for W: 1.8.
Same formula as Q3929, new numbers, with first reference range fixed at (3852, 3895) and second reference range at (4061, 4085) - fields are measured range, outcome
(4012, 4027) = -0.191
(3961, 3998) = 0.100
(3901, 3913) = -0.186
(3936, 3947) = 0.353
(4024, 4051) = -0.105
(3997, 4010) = -0.193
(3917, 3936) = 0.344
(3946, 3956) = -0.090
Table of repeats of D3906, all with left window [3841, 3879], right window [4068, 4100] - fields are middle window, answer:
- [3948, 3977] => 6.0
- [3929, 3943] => 6.8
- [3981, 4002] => -3.6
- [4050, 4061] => -0.7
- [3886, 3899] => -1.3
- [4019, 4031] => -1.4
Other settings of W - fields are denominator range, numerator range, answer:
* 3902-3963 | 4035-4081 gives 1.63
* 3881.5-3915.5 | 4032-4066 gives 1.51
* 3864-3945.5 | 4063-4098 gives 1.82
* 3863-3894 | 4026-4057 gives 1.87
